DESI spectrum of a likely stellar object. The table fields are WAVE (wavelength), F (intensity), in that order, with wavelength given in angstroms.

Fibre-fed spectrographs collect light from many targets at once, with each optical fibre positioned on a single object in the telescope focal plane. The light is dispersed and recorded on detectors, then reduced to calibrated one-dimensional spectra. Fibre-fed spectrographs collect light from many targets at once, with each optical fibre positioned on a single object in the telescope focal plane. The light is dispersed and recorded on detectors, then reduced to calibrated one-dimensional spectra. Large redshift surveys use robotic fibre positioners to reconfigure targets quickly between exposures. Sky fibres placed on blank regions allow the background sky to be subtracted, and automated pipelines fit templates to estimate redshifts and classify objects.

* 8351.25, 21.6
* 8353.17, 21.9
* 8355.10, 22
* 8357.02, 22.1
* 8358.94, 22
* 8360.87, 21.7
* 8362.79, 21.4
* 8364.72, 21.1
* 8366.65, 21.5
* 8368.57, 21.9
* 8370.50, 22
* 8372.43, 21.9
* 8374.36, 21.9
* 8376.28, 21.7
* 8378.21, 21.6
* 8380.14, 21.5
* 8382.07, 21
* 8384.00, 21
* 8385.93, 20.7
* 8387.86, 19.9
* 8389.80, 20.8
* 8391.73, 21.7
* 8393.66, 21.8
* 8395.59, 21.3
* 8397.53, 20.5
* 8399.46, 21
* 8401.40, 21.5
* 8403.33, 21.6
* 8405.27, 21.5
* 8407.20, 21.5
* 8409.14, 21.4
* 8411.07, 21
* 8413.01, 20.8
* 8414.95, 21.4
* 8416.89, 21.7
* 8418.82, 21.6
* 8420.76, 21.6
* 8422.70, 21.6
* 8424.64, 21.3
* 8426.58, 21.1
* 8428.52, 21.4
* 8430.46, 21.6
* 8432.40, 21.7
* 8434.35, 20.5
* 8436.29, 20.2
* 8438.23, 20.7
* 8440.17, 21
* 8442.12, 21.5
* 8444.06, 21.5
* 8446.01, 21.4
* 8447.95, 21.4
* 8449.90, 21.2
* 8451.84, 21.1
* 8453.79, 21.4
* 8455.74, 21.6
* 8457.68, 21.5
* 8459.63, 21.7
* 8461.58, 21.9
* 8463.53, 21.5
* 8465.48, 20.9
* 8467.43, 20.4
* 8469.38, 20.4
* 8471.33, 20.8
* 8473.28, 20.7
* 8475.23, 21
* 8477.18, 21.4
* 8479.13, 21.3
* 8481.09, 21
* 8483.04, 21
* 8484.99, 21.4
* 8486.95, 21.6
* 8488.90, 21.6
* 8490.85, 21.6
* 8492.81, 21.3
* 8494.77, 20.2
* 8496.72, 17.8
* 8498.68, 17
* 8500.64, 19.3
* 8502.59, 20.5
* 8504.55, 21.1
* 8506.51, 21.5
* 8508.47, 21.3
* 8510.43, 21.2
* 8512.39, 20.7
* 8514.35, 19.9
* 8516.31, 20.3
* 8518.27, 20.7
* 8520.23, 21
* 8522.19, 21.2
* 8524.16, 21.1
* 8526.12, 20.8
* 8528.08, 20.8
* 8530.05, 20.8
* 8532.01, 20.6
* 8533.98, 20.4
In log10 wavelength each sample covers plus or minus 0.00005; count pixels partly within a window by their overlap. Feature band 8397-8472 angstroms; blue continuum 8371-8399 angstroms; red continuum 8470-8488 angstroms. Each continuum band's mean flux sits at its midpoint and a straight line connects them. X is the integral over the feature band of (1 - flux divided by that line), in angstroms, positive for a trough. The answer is -0.2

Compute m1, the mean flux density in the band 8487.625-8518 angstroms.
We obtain 20.4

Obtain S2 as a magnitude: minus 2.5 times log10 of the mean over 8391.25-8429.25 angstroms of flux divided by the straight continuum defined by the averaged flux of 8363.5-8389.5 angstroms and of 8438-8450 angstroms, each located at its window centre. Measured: 0.00 mag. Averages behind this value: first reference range 21.3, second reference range 21.3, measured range 21.4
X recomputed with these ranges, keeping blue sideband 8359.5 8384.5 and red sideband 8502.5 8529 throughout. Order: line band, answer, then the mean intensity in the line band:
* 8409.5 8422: 0.0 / 21.4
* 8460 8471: 0.0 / 21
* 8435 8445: 0.1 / 21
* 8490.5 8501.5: 0.8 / 19.4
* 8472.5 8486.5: -0.1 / 21.1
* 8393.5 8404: 0.1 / 21.2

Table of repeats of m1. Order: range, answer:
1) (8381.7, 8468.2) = 21.2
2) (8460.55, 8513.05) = 20.8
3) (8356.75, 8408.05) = 21.4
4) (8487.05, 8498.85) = 20.2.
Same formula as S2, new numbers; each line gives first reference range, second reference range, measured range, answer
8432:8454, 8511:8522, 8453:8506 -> 0.002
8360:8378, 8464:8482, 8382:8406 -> 0.020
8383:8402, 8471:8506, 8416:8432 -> -0.033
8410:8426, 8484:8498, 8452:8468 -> -0.019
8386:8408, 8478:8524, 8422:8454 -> -0.013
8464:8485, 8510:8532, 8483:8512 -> 0.016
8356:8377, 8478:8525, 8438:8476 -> -0.009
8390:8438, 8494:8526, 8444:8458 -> -0.024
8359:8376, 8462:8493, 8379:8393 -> 0.032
